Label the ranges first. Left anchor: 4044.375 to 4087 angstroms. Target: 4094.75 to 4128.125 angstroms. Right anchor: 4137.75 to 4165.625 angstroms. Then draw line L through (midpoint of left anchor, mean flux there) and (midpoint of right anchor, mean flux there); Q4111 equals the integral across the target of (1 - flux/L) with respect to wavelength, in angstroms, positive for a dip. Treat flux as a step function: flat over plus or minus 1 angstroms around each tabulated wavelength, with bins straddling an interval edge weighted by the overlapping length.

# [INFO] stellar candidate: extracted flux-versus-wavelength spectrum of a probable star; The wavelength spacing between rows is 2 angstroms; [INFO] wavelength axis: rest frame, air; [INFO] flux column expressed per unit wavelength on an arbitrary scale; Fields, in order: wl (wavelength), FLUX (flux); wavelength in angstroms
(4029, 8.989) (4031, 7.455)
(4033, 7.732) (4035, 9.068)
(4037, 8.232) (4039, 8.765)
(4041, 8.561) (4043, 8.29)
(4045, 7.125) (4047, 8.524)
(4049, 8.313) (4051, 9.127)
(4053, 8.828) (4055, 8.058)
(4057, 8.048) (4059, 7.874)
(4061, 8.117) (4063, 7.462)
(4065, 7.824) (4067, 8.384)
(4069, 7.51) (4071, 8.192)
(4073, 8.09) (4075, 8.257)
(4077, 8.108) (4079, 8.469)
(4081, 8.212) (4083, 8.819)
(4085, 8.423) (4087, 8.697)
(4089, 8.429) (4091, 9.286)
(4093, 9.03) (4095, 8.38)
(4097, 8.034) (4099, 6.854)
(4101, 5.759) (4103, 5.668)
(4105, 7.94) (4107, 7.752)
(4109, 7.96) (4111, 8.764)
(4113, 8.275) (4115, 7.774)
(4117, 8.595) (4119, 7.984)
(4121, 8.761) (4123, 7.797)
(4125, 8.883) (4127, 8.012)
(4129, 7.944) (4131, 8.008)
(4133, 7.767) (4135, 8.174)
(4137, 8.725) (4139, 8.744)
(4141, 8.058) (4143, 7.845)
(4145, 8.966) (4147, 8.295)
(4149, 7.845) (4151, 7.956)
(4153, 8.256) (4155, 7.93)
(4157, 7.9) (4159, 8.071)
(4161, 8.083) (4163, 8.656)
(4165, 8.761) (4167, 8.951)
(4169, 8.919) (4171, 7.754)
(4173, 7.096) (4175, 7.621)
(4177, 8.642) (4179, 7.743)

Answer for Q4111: 1.61 angstroms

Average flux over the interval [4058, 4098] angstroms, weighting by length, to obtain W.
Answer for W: 8.28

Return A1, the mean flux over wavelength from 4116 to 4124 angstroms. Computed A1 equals 8.28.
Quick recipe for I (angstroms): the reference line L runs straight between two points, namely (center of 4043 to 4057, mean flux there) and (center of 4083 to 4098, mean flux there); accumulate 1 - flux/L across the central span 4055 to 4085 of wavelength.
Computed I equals 1.27 angstroms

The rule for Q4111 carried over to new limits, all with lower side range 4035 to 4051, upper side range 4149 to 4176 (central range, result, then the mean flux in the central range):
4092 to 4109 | 1.6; 7.46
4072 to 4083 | 0.0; 8.28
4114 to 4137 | 0.1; 8.18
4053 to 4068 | 0.6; 8.02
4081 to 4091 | -0.4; 8.62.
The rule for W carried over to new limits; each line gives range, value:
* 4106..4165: 8.21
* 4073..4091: 8.46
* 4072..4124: 8.08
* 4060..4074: 7.94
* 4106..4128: 8.23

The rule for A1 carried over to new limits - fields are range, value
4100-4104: 5.71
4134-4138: 8.45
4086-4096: 8.76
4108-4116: 8.19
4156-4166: 8.29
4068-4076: 8.01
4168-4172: 8.34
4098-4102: 6.31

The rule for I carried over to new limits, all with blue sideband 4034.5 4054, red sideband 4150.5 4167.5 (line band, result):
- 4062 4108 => 2.29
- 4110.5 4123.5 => 0.10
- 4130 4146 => 0.05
